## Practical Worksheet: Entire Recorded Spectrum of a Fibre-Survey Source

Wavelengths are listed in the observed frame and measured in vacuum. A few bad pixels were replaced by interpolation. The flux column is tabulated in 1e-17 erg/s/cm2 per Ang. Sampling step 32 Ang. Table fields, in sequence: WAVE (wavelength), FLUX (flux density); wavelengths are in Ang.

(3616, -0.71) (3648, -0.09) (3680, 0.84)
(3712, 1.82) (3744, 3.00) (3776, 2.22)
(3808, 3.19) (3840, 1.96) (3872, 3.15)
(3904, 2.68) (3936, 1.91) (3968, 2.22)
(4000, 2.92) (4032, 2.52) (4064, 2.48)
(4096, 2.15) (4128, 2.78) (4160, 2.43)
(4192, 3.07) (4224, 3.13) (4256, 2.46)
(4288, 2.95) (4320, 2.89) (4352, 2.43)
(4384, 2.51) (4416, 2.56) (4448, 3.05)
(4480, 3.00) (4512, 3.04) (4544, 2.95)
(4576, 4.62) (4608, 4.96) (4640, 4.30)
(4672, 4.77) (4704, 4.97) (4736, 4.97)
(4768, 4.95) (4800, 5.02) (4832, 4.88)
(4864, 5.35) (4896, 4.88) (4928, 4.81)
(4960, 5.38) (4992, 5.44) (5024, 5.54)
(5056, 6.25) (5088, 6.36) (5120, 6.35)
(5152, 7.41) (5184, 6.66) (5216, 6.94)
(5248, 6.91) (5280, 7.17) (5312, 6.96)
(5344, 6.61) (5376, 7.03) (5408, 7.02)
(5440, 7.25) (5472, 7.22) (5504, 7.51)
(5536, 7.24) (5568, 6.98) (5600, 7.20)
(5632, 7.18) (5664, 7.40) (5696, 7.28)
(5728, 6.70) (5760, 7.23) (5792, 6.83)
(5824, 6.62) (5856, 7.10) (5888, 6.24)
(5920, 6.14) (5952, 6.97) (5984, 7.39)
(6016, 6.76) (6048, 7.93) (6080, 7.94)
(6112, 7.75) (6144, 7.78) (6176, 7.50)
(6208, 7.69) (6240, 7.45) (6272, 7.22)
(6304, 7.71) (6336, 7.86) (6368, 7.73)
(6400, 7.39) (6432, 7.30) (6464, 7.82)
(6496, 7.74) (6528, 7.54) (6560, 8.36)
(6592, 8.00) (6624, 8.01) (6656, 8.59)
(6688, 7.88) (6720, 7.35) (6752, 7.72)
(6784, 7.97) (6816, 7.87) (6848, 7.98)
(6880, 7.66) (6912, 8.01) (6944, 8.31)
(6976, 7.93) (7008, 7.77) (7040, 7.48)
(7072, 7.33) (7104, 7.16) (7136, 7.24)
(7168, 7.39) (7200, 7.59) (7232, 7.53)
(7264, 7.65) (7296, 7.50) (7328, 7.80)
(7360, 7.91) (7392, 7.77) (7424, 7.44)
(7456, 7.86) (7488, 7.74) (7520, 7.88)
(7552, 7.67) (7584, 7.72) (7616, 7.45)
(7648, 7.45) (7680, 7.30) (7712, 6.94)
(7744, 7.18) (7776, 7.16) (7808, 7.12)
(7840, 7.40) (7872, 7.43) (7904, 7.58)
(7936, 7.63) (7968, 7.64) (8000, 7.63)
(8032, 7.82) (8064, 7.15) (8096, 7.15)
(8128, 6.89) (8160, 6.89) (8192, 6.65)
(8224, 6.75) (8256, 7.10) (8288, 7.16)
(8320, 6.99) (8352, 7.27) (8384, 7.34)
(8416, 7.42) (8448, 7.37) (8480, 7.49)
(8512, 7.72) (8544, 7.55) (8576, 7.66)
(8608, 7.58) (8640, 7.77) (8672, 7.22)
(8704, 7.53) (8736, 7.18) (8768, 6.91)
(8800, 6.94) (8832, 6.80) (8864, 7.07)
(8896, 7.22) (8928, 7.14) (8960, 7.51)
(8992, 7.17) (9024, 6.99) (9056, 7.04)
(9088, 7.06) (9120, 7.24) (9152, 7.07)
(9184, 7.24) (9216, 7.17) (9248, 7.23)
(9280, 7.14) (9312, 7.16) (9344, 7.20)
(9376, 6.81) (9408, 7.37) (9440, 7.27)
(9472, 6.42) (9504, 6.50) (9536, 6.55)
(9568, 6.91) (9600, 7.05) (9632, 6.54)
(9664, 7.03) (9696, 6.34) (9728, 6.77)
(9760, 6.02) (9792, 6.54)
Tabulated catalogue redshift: 0.14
